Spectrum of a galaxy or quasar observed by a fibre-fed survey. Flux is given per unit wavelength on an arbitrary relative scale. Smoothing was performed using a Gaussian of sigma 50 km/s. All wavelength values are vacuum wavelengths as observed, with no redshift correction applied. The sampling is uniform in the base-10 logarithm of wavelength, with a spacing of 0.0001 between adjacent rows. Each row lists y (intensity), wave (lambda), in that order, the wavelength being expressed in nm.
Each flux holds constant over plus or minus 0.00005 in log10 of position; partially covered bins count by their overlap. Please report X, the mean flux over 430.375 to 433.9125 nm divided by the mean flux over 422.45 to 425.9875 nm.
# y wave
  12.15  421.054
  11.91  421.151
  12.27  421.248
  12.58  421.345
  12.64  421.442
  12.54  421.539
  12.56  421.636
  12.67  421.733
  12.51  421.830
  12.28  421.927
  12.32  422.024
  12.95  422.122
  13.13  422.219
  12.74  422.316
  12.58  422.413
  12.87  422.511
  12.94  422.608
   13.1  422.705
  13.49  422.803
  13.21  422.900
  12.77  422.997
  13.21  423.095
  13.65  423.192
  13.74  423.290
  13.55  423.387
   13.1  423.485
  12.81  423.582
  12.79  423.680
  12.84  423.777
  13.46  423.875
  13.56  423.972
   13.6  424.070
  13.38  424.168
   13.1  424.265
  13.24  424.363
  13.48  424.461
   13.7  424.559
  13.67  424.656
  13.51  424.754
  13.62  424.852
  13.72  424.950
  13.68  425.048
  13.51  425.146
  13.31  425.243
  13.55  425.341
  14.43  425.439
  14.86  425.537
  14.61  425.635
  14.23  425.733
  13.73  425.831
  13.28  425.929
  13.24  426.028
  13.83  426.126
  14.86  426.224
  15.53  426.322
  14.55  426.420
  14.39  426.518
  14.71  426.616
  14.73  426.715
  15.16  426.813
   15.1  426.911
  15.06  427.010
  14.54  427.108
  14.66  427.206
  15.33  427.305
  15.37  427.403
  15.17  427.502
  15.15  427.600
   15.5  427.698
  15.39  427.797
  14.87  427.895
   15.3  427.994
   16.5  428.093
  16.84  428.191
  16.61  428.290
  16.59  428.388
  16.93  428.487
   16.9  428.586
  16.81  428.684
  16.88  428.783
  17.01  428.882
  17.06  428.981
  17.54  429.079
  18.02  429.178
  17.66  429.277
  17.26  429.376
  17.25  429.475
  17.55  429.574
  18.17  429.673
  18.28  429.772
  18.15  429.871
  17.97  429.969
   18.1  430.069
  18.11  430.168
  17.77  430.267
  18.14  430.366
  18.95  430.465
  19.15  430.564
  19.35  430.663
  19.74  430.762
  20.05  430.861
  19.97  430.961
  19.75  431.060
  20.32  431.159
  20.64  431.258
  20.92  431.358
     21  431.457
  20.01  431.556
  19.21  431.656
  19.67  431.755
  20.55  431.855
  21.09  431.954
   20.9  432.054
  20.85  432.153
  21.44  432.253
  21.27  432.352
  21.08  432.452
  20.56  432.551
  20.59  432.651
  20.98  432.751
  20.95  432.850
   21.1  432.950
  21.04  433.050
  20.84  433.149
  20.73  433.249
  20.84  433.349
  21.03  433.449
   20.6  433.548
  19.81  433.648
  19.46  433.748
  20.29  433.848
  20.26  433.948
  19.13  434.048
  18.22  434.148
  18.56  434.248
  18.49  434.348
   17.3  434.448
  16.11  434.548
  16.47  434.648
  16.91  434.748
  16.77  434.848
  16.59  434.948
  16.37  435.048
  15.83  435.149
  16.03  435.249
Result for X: 1.51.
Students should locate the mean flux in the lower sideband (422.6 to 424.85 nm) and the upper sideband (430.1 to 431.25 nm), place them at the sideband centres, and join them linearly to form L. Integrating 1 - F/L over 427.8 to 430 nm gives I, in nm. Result 0.09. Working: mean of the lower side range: 13.3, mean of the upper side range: 19.3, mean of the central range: 17.1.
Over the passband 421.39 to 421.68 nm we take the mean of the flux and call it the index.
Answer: 12.6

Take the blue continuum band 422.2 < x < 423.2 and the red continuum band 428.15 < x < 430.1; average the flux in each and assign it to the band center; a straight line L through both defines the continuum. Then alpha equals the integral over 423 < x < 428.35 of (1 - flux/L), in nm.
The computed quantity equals 0.28 nm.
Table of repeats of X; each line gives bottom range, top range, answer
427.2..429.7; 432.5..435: 1.17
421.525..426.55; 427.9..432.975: 1.40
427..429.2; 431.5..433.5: 1.29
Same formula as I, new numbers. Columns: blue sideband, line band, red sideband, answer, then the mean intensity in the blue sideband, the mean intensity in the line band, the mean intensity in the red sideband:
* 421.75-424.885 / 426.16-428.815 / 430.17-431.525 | 0.19 nm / 13.1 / 15.5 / 19.6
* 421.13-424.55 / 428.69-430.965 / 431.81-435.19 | -0.11 nm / 13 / 18.1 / 19.5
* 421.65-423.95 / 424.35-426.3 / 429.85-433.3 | 0.15 nm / 13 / 13.8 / 20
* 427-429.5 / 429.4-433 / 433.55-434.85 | -0.49 nm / 16.2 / 19.7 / 18.4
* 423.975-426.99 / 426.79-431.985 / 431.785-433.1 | 0.08 nm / 14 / 17.6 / 20.9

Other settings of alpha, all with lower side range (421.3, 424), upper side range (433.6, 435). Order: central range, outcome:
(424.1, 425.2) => 0.03 nm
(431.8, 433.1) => -0.27 nm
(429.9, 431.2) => -0.20 nm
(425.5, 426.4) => 0.01 nm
